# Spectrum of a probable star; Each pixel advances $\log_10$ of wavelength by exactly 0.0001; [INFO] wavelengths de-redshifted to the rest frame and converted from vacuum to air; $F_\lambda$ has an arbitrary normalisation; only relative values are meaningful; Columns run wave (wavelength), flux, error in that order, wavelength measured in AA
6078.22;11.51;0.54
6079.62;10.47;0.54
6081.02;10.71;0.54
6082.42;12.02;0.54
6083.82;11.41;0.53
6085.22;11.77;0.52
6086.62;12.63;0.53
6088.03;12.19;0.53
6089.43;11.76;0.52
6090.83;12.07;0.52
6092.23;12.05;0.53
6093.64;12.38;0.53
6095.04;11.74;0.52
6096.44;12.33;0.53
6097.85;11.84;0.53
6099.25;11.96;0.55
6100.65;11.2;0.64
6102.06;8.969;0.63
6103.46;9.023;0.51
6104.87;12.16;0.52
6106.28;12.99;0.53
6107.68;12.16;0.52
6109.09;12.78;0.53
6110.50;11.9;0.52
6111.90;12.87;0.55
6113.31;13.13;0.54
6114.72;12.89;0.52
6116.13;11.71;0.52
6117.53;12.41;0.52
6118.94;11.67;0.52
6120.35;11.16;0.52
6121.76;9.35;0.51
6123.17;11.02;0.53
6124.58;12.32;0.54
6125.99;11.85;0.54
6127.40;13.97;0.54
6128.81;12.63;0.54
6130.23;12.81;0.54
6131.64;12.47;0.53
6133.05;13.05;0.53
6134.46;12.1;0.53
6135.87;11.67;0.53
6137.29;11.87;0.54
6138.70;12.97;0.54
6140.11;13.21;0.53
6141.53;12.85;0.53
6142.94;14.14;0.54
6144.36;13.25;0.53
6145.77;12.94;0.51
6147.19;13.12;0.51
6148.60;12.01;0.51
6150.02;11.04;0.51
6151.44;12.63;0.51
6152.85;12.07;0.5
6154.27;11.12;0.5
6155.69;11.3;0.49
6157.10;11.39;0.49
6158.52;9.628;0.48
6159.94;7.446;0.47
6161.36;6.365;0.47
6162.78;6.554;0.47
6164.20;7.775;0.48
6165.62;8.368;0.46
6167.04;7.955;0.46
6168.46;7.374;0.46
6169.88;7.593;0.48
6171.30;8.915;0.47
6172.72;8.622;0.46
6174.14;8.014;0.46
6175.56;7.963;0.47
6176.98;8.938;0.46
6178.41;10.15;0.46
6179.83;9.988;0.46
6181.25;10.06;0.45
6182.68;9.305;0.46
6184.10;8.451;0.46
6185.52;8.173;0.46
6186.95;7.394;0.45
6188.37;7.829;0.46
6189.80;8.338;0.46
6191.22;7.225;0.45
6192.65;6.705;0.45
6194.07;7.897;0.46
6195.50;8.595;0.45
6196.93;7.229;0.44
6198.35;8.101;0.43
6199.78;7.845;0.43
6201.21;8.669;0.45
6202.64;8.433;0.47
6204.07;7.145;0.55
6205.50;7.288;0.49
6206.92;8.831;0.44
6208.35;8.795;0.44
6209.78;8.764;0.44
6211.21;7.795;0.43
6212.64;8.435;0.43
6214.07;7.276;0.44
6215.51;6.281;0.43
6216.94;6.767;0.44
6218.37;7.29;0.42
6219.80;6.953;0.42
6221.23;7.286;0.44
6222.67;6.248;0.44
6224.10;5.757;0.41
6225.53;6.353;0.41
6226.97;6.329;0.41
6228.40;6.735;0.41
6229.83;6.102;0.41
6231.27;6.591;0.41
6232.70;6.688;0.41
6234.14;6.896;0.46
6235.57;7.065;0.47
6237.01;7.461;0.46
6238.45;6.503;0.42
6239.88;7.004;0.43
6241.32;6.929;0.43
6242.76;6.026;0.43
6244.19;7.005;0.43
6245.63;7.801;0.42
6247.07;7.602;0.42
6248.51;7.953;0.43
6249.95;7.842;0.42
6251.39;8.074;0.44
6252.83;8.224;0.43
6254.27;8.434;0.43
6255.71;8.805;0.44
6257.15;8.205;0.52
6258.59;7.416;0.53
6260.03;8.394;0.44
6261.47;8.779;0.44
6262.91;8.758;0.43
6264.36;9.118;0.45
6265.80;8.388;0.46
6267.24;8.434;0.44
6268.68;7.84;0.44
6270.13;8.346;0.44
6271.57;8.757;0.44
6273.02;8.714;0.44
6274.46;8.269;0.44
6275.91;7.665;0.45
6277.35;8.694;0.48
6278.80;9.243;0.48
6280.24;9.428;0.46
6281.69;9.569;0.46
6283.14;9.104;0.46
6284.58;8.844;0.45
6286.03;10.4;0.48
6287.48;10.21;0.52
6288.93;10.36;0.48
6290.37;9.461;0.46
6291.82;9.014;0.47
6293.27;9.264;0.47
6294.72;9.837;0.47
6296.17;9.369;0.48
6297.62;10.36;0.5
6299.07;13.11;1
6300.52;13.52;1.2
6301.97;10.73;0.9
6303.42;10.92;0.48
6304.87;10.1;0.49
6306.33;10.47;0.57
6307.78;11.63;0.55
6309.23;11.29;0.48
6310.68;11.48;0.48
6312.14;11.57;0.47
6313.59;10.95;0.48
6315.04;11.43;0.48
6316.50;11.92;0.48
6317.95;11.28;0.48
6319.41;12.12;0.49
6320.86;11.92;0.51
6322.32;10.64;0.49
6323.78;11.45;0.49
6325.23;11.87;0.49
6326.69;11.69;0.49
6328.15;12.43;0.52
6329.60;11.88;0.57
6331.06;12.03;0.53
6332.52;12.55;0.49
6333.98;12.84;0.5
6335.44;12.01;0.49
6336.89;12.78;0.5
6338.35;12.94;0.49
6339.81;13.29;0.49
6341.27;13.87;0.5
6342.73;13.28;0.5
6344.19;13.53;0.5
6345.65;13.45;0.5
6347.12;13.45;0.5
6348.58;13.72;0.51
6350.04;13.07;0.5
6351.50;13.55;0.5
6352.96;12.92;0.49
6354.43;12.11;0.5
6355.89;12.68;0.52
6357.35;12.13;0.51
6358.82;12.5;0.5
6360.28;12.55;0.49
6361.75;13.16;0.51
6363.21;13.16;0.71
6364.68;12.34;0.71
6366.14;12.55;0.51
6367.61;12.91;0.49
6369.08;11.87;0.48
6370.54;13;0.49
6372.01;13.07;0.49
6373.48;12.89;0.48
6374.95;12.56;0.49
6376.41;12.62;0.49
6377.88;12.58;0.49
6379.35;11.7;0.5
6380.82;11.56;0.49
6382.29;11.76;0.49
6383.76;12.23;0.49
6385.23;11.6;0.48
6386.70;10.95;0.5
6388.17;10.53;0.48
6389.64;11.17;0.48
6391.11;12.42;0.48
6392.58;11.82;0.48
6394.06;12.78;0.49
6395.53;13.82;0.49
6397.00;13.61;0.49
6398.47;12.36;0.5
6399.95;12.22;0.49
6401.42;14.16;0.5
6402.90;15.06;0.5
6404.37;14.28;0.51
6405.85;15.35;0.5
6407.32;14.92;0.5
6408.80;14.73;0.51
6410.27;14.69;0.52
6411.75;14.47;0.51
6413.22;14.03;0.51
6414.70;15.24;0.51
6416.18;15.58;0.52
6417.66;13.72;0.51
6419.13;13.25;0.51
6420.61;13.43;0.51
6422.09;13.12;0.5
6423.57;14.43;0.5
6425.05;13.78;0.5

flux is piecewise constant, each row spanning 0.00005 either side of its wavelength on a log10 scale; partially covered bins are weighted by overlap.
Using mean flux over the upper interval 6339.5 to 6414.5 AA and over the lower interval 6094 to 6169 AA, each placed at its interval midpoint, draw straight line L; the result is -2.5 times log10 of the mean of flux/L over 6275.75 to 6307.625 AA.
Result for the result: 0.23 mag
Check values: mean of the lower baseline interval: 11.4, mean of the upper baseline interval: 13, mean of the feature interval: 10.1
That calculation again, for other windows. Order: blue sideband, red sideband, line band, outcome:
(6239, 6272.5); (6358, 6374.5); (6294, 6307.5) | -0.108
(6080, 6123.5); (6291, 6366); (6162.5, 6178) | 0.412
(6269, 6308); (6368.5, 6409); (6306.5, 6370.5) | -0.103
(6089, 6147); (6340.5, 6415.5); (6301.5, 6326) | 0.136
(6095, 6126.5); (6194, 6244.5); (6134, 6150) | -0.212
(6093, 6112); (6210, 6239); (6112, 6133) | -0.118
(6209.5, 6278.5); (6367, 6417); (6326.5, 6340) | -0.145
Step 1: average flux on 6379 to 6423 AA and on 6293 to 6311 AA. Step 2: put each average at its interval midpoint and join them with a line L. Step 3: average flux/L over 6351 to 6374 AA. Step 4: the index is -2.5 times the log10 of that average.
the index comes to -0.03 mag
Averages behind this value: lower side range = 11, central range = 12.7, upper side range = 13.2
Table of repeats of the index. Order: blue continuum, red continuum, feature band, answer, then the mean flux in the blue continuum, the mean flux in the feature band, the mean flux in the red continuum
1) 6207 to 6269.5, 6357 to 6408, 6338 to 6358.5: -0.15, 7.49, 13.1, 12.7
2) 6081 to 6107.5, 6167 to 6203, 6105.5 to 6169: -0.14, 11.7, 11.5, 8.3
